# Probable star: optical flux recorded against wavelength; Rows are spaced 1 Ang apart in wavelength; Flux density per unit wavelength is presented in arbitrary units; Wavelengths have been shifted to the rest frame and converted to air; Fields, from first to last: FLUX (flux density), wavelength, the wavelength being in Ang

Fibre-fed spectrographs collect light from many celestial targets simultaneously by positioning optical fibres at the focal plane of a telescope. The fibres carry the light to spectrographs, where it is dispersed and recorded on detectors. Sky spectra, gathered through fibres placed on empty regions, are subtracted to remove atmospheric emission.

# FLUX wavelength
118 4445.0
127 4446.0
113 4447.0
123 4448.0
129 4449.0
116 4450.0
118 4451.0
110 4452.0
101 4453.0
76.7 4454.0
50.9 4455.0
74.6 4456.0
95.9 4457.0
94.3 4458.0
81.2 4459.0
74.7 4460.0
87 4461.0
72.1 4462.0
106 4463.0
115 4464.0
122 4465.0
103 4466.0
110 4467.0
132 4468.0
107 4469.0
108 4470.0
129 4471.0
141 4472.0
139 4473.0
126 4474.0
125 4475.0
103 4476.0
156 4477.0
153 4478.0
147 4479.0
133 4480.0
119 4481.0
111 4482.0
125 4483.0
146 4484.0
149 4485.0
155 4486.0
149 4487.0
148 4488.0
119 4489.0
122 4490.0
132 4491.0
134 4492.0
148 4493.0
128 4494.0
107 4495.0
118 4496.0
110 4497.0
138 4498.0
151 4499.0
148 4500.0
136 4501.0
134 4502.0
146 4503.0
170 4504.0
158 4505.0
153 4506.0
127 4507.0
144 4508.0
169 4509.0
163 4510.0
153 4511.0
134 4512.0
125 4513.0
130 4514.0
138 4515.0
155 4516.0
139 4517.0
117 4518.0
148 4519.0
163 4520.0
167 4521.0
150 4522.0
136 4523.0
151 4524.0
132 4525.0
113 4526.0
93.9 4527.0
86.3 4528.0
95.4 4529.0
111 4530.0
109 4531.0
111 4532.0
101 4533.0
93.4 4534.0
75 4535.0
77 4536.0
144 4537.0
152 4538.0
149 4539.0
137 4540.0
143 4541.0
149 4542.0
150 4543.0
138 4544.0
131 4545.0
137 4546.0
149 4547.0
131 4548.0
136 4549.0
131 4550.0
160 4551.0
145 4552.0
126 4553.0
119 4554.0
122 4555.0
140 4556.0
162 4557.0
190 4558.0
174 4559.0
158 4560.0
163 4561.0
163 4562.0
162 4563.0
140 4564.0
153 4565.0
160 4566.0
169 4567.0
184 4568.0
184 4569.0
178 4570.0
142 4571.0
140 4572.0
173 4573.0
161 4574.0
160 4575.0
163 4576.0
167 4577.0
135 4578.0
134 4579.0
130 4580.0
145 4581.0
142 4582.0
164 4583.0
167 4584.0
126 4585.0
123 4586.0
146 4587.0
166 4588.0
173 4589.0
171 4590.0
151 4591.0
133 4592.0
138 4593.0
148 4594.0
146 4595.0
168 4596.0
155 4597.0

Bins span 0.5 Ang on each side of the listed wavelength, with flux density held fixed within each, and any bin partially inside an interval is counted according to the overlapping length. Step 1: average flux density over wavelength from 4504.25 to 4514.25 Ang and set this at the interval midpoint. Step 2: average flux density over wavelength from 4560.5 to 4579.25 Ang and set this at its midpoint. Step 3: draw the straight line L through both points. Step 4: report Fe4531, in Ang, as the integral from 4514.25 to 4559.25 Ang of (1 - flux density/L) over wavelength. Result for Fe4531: 5.92 Ang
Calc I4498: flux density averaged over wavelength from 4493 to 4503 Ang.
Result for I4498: 132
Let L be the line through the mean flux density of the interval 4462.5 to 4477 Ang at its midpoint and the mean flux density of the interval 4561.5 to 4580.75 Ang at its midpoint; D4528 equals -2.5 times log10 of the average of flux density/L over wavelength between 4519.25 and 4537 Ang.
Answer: 0.207 mag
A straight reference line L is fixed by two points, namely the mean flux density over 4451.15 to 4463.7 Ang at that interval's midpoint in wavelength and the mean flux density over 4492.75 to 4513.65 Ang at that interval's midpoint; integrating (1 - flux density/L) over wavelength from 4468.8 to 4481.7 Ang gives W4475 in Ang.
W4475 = -2.6 Ang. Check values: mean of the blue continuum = 86.7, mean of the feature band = 130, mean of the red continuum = 141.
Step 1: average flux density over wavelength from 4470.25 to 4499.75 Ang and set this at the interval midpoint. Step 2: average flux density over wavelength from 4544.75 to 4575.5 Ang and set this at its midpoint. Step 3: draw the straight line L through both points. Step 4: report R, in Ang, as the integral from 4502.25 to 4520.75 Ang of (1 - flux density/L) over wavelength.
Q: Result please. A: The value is -0.8 Ang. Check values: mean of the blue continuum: 133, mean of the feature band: 146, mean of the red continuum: 153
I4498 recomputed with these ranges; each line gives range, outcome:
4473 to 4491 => 135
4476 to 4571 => 139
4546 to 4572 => 153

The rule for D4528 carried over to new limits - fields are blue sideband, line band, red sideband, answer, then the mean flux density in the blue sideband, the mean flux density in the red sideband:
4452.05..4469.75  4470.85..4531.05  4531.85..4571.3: -0.17 mag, 94.9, 144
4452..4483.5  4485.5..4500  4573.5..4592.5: -0.12 mag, 110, 150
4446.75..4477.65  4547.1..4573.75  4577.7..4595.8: -0.11 mag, 108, 147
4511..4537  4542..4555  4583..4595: -0.04 mag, 123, 150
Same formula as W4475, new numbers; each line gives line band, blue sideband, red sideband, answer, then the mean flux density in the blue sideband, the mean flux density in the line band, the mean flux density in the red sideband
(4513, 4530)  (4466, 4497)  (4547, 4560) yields 0.9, 130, 131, 145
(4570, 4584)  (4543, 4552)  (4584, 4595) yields -0.6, 140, 152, 148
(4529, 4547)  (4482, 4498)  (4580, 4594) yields 2.1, 132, 124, 149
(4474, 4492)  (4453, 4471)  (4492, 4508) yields -2.3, 95.9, 135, 138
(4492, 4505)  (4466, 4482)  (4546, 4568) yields -0.3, 127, 137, 151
